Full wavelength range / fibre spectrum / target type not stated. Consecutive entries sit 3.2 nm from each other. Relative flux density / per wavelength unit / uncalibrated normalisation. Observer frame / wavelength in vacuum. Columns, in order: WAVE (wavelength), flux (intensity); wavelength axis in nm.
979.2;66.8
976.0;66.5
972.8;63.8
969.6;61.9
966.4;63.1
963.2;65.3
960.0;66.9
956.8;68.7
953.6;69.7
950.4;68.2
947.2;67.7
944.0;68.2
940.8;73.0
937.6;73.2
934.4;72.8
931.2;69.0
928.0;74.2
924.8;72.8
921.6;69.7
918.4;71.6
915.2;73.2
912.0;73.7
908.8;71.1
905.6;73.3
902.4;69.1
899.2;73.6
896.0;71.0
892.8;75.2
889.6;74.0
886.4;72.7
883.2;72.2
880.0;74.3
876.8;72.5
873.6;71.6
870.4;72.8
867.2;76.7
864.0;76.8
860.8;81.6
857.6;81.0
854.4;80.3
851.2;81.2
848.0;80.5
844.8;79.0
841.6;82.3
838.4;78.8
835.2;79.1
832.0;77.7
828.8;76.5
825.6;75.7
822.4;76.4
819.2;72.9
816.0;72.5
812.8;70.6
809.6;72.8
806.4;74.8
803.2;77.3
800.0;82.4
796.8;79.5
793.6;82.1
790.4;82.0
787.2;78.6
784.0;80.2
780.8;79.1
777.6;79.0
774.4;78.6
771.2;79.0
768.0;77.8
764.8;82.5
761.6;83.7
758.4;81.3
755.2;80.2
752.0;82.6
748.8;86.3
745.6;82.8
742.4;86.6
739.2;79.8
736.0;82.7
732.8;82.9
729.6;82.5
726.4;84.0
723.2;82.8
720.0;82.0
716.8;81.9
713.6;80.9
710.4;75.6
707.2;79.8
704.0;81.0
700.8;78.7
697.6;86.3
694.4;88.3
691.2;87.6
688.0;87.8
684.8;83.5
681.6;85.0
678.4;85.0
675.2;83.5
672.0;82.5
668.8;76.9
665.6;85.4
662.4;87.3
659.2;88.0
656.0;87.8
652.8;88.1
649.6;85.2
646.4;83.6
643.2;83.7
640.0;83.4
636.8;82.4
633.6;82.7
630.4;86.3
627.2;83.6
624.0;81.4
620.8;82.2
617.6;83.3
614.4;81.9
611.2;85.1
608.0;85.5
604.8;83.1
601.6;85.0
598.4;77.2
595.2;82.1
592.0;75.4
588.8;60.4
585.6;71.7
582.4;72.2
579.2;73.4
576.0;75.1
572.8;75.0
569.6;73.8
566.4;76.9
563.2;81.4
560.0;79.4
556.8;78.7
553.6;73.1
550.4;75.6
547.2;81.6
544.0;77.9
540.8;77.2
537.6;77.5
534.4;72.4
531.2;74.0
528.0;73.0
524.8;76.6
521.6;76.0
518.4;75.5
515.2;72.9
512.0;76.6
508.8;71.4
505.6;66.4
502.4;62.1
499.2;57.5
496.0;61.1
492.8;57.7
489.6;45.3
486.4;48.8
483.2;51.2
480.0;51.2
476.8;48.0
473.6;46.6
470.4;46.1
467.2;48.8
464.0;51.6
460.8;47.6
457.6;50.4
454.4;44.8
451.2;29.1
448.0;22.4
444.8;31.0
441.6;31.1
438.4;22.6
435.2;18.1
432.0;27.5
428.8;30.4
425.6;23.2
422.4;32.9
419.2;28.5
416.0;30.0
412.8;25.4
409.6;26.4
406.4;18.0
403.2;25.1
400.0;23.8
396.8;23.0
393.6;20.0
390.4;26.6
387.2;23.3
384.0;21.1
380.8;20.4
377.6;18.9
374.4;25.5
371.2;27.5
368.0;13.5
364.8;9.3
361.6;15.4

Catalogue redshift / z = 0.14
